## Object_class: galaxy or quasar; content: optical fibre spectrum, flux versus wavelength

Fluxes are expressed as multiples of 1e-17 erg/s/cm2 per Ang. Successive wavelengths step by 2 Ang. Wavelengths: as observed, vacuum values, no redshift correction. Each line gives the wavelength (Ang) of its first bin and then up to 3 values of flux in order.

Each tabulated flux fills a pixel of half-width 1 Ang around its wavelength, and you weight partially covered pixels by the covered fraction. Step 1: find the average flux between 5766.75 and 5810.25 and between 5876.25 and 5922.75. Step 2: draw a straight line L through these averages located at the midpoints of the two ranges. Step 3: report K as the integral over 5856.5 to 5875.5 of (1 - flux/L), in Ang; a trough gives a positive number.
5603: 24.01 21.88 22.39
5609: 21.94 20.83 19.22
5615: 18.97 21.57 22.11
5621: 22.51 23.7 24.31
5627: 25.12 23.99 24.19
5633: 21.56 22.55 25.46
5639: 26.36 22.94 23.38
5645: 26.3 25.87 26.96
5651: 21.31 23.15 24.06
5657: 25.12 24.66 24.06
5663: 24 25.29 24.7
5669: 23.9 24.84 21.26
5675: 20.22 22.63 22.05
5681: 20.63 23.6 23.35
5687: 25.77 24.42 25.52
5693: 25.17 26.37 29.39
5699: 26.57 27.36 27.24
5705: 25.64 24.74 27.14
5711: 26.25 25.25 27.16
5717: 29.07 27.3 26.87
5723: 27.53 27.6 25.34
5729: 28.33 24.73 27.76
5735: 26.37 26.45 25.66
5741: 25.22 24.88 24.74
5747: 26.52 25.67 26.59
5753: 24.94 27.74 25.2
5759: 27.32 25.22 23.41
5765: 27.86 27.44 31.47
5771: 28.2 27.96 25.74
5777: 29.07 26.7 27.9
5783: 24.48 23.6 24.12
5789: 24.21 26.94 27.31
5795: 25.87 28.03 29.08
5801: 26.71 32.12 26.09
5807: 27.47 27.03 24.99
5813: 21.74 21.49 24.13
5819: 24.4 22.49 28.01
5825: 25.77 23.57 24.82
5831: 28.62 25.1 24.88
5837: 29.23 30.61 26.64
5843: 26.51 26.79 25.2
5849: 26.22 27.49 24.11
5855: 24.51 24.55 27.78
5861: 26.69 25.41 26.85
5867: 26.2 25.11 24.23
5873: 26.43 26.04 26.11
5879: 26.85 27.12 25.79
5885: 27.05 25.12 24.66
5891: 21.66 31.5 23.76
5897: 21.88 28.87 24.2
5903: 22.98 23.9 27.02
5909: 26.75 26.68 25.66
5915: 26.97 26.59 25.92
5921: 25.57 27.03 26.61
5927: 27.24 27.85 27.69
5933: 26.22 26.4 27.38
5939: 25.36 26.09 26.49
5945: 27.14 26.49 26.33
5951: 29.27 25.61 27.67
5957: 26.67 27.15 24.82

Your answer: 0.2 Ang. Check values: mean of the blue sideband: 27.1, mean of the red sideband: 25.8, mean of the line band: 26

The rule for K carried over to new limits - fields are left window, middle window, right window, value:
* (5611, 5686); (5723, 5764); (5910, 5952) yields -2.6 Ang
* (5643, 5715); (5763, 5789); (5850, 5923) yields -1.6 Ang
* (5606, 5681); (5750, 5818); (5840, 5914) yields -4.4 Ang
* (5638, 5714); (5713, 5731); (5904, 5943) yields -1.5 Ang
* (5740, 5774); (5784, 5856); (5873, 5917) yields 0.5 Ang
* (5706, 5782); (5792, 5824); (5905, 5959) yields 0.7 Ang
